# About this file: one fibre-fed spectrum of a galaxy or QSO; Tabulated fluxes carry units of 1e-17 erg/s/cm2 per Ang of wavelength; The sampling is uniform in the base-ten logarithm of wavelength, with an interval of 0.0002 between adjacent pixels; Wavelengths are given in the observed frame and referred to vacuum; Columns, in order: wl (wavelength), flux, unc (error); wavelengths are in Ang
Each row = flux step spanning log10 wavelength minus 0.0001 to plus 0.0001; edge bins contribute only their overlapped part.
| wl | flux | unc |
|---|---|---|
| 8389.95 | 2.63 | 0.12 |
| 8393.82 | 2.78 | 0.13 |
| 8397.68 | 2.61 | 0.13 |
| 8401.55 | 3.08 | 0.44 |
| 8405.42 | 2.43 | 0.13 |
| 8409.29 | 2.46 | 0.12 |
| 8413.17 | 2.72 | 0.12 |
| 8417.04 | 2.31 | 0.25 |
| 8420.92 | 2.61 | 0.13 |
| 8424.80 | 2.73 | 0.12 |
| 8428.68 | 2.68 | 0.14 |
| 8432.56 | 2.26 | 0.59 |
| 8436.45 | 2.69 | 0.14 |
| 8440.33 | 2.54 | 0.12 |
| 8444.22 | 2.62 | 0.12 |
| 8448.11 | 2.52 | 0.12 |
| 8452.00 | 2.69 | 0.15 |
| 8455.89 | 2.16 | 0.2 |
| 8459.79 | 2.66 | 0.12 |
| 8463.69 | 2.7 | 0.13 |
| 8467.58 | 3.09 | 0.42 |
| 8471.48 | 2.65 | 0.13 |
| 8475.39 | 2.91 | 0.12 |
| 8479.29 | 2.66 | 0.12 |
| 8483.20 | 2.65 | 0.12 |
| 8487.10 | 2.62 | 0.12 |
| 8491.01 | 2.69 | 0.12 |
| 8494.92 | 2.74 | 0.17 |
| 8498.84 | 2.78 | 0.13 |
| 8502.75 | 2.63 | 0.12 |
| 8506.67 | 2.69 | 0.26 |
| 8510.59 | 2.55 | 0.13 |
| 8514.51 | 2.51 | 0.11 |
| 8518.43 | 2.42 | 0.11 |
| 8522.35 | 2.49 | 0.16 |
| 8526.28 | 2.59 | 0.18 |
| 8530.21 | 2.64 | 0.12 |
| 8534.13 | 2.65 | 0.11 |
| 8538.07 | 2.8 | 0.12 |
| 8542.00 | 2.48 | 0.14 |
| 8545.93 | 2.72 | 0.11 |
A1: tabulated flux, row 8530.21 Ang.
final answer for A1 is 2.64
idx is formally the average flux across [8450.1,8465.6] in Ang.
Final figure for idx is 2.55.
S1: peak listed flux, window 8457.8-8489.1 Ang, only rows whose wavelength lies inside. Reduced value 3.09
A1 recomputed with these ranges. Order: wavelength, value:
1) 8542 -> 2.48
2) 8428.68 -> 2.68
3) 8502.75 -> 2.63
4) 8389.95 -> 2.63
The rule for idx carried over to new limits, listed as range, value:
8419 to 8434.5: 2.57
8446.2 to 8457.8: 2.46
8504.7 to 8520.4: 2.54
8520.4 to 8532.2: 2.57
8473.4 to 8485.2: 2.74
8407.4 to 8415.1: 2.59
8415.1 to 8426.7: 2.55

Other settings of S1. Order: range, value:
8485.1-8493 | 2.69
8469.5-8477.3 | 2.91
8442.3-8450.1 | 2.62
